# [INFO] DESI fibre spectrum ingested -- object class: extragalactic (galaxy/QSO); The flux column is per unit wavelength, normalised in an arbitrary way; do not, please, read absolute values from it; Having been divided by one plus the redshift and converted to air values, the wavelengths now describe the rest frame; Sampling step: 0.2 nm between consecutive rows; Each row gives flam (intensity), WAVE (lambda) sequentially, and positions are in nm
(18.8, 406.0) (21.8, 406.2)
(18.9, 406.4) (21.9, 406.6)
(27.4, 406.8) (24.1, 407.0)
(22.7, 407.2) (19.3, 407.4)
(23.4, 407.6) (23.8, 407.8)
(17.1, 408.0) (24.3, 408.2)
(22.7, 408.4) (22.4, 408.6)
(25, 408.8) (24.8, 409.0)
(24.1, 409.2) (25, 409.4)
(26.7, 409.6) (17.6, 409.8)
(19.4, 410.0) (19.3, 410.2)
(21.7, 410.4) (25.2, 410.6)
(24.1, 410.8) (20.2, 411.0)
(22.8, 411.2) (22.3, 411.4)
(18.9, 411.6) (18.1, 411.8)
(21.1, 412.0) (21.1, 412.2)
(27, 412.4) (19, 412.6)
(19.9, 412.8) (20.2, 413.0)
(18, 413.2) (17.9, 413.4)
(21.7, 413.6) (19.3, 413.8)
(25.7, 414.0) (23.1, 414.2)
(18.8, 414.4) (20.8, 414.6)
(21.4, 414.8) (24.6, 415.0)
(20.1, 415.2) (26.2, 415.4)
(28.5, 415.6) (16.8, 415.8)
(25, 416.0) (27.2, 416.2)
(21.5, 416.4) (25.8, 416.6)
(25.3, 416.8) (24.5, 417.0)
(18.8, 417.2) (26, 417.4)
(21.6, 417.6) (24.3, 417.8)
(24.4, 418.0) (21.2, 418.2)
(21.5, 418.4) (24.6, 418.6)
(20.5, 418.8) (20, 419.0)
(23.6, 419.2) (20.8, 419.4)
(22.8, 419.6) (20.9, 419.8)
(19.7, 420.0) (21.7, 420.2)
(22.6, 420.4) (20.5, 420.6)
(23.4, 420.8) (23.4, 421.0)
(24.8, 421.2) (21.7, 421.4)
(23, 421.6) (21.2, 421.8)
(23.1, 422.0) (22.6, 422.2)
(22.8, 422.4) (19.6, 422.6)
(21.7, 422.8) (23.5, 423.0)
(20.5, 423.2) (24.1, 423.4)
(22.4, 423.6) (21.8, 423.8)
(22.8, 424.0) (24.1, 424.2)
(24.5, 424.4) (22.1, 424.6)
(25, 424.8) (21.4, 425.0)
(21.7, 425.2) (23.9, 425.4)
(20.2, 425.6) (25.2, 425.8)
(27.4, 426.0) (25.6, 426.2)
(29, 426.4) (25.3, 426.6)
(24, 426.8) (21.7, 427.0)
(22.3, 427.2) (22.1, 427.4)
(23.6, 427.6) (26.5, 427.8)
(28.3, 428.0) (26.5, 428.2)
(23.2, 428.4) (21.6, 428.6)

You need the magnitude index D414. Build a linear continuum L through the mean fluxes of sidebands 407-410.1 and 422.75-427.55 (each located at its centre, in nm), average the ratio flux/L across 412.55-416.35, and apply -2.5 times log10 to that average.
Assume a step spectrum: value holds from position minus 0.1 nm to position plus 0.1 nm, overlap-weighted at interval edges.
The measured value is 0.05 mag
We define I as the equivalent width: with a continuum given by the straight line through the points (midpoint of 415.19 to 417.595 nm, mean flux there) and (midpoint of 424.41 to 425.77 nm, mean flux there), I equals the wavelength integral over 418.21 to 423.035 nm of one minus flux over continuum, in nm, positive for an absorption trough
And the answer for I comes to 0.25 nm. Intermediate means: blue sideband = 23.9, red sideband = 22.7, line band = 22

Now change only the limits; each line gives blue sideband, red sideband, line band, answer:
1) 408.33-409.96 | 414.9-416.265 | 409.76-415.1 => 0.58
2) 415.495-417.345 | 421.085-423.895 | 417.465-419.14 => 0.07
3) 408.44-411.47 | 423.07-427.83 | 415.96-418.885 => -0.04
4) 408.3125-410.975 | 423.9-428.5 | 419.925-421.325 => 0.08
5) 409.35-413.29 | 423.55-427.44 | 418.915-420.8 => 0.10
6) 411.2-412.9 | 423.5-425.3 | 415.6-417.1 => -0.16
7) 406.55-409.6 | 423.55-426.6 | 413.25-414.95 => 0.18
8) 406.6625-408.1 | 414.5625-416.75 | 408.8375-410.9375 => 0.00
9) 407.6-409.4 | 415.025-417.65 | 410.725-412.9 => 0.20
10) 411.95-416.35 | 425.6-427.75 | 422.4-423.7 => 0.09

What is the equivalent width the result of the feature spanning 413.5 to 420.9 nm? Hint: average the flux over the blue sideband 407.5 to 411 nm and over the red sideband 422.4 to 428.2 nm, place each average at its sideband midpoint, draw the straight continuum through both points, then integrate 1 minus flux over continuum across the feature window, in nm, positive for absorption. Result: 0.18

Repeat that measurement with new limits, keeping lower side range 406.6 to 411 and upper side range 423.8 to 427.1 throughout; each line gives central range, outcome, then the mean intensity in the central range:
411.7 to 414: 0.25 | 20.5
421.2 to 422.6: 0.08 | 22.4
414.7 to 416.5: -0.02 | 23.5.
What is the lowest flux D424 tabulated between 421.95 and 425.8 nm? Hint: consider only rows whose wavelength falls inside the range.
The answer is 19.6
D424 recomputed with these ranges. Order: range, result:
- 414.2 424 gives 16.8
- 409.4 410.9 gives 17.6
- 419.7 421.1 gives 19.7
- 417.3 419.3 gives 20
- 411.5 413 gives 18.1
